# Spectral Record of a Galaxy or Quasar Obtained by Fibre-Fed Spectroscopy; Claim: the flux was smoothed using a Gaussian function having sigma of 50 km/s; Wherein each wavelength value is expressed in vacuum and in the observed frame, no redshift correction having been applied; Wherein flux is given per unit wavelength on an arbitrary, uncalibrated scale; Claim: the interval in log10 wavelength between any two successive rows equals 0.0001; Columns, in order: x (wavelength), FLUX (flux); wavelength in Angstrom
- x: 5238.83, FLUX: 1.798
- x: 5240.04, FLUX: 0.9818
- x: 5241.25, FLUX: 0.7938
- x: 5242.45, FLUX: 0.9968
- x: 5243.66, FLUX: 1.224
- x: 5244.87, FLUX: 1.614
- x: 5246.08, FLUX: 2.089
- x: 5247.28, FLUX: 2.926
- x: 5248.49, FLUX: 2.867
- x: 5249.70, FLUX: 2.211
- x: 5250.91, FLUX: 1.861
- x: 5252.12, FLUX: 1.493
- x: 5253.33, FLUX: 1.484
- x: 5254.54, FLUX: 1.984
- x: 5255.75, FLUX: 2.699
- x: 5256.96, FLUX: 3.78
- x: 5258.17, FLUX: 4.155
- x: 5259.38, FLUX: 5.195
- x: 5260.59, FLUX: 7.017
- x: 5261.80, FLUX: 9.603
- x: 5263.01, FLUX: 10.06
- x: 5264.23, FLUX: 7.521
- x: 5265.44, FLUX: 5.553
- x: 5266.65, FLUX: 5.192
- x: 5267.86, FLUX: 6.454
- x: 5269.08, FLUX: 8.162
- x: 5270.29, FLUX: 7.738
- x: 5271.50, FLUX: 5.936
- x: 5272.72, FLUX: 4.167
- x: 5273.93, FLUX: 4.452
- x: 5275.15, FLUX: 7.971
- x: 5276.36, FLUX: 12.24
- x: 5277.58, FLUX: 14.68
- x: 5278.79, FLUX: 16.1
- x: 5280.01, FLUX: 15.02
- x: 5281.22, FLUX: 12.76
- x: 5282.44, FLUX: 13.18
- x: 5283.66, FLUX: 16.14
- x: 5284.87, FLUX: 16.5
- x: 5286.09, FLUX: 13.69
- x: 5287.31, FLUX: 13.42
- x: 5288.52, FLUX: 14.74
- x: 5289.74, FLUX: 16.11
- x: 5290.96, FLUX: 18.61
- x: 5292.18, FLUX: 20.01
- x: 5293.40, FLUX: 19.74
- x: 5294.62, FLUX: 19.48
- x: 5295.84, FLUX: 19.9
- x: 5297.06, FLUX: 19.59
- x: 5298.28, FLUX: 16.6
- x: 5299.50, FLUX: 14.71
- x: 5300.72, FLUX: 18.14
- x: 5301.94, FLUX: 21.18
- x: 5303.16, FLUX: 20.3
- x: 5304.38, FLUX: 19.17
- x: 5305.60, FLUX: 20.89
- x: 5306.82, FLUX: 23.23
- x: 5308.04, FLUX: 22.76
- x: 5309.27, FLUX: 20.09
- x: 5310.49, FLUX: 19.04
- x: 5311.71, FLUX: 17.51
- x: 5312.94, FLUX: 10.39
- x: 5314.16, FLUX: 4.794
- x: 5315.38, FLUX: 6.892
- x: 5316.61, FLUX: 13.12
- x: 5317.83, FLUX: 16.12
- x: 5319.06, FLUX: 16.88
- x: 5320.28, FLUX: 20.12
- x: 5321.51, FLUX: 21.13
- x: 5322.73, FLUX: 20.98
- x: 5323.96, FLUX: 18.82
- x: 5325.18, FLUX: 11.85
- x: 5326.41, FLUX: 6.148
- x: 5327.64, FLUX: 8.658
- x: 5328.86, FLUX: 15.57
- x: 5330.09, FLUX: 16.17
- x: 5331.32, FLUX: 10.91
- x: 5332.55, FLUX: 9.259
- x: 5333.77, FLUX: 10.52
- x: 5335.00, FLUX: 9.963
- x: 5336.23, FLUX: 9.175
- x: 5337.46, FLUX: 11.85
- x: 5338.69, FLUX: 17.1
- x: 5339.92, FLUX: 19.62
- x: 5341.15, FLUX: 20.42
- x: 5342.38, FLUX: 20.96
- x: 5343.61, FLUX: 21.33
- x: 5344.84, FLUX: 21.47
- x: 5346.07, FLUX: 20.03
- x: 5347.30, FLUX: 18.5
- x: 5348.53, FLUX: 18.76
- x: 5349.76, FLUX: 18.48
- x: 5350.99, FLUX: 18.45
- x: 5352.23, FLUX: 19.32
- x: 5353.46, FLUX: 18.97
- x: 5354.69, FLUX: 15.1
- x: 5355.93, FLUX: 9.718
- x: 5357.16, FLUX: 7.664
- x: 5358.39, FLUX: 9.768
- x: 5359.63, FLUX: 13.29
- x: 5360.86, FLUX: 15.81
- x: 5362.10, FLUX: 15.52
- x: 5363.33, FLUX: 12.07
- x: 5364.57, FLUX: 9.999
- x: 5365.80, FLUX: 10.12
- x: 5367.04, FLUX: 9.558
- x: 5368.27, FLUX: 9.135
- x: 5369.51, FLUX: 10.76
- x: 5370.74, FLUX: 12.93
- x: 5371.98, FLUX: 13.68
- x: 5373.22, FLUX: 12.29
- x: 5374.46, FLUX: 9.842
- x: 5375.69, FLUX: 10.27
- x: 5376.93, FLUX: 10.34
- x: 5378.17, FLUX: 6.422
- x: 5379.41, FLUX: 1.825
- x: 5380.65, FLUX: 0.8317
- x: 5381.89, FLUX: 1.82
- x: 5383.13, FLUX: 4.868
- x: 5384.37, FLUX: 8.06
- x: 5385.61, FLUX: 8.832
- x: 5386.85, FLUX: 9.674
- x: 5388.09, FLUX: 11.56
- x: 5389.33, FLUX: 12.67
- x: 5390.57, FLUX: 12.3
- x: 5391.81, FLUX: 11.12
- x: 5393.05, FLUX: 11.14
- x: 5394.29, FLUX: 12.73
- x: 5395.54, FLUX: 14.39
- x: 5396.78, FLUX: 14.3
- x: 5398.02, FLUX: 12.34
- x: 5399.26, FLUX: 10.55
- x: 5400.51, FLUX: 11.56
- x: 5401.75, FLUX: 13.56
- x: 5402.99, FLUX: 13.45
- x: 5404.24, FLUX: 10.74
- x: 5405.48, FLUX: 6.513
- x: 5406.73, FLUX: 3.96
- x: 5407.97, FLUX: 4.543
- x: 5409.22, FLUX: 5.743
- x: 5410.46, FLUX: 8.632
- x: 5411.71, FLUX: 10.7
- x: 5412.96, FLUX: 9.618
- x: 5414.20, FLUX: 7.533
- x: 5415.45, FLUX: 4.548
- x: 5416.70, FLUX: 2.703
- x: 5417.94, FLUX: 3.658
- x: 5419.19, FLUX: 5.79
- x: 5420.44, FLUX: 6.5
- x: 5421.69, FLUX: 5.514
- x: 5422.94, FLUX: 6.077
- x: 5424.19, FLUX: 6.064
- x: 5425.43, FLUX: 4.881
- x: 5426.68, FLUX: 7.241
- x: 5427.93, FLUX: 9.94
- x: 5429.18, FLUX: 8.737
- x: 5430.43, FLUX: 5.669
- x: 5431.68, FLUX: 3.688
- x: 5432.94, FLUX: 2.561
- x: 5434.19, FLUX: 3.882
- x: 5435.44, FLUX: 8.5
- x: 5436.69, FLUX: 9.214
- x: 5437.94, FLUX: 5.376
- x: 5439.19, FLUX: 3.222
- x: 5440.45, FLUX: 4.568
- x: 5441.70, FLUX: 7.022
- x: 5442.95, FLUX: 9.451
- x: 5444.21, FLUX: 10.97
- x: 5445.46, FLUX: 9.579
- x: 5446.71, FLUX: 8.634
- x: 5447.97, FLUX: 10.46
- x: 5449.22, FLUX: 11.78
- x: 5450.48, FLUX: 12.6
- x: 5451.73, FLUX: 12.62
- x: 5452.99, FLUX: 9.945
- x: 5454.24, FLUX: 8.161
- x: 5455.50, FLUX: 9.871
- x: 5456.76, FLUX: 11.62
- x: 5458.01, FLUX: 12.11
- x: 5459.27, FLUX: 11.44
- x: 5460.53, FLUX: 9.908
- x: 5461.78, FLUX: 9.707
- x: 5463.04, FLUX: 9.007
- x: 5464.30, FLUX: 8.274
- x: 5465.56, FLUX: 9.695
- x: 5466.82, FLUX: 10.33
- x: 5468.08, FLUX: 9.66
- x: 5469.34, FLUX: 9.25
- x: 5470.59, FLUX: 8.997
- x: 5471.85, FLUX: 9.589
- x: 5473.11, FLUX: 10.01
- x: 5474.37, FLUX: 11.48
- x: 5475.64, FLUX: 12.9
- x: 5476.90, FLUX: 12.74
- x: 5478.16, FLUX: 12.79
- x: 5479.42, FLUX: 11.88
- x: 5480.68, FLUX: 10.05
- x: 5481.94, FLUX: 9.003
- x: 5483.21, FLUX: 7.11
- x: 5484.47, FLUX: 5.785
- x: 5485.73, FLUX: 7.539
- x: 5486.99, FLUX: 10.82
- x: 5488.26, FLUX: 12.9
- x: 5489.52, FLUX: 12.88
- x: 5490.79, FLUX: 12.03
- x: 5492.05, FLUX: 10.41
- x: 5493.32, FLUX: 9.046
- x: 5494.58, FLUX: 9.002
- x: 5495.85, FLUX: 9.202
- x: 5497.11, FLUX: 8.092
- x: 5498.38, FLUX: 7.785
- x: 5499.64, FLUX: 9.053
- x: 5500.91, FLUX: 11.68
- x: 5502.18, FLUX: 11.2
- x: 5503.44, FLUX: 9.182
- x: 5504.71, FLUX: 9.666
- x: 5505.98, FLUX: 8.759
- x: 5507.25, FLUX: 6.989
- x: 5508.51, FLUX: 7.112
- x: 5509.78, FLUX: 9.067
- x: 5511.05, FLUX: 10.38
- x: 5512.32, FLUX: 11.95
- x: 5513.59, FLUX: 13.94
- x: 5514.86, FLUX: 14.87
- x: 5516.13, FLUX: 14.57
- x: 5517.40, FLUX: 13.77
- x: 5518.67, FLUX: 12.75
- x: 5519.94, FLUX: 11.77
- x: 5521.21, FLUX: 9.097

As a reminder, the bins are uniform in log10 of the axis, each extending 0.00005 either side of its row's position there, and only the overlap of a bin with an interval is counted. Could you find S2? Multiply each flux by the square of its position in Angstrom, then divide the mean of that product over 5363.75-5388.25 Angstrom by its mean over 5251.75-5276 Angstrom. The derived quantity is 1.6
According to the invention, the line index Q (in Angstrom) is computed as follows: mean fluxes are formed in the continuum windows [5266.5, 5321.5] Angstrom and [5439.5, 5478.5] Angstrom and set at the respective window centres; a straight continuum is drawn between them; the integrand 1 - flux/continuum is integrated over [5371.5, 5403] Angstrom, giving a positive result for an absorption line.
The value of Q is 5.7 Angstrom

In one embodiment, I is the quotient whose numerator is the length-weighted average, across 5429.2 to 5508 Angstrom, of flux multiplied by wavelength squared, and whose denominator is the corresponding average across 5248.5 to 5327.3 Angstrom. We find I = 0.79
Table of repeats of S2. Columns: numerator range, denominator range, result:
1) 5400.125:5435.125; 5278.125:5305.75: 0.42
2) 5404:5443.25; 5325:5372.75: 0.46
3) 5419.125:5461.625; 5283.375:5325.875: 0.50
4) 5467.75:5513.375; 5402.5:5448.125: 1.48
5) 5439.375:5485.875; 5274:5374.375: 0.68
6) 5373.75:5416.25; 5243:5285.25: 1.37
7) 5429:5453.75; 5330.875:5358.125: 0.52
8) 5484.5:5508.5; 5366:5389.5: 1.16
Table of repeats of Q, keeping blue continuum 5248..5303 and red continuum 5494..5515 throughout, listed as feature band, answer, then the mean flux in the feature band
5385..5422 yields 3.5 Angstrom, 9.26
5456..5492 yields -1.6 Angstrom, 10.3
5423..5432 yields 3.1 Angstrom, 6.67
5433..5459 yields 3.0 Angstrom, 8.88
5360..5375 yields -2.1 Angstrom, 11.8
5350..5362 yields -4.6 Angstrom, 14.4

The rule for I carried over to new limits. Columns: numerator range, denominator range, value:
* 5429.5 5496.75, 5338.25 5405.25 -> 0.77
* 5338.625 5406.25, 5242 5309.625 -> 1.17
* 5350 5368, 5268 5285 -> 1.27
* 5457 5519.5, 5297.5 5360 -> 0.69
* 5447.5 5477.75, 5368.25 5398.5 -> 1.11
